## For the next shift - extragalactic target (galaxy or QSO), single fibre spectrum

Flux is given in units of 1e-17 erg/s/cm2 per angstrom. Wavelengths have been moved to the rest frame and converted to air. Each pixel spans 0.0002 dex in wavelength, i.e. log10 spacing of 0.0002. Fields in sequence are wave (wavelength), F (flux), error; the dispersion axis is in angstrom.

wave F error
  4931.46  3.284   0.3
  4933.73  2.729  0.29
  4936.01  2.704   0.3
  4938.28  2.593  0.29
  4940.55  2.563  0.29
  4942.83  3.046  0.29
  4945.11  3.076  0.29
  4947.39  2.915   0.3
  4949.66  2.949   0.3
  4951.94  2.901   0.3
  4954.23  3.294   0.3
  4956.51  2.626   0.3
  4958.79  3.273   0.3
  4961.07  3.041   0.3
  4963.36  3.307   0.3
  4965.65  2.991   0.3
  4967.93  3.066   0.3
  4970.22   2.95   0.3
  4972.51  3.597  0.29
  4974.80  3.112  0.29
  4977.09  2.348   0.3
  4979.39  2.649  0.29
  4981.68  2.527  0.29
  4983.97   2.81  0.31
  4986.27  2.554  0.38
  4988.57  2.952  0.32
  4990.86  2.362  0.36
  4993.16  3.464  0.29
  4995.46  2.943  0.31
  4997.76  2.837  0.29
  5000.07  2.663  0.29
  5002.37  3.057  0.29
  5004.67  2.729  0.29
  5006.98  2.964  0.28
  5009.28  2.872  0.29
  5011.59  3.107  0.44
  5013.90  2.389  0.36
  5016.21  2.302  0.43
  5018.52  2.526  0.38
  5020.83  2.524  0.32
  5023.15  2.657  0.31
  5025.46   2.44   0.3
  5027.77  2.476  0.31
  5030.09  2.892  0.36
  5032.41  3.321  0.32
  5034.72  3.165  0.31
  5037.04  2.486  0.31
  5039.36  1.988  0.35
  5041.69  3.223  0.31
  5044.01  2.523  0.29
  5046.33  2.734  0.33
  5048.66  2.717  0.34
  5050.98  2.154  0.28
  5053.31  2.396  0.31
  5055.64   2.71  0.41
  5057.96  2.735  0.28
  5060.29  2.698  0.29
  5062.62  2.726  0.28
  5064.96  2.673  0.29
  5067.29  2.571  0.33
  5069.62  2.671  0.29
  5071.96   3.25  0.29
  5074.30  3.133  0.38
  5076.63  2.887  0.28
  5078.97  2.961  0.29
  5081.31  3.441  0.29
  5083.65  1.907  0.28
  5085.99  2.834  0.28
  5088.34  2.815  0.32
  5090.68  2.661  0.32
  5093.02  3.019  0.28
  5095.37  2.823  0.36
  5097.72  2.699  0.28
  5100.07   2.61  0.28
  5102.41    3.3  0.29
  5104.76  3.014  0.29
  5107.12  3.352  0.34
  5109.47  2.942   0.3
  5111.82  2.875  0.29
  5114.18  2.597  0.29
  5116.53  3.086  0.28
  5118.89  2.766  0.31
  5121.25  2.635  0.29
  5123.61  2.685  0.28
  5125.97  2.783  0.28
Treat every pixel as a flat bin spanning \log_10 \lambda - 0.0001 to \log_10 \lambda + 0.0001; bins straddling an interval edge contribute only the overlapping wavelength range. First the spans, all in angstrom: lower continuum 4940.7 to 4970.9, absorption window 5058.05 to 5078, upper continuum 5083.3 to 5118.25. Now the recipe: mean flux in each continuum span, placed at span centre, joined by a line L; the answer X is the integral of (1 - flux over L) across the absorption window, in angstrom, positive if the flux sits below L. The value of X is 0.5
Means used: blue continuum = 3.02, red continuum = 2.86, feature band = 2.82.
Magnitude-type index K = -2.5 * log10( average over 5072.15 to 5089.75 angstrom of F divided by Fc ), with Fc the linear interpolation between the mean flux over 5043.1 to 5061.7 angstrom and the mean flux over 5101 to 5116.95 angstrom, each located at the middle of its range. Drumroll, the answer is -0.03 mag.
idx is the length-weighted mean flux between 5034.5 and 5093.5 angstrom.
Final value 2.72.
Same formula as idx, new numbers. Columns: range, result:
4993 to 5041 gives 2.74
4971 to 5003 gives 2.85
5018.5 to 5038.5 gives 2.72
